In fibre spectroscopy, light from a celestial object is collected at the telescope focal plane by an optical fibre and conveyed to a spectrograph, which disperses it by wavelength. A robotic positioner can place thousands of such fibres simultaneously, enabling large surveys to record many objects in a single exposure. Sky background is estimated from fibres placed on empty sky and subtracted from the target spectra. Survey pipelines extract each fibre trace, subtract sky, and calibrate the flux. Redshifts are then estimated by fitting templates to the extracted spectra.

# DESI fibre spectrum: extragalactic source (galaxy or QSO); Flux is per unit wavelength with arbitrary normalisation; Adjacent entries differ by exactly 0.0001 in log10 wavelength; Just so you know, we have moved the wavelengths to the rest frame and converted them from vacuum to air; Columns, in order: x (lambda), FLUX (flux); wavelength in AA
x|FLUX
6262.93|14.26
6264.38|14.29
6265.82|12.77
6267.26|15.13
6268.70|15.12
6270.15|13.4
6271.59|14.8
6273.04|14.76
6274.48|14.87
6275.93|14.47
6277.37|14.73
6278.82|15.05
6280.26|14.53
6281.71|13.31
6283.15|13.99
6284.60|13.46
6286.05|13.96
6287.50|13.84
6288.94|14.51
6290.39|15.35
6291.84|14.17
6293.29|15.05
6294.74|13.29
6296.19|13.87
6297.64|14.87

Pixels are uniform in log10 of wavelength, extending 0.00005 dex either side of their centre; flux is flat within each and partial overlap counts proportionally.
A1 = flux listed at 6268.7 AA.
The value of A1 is 15.12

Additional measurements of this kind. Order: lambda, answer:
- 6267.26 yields 15.13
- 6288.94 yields 14.51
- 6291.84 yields 14.17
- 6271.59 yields 14.8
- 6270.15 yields 13.4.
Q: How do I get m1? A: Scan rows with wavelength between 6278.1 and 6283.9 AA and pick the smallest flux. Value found 13.31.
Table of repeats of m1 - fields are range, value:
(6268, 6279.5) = 13.4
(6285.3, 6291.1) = 13.84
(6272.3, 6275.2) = 14.76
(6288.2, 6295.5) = 13.29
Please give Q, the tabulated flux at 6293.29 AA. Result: 15.05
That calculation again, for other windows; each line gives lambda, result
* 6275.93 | 14.47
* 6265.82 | 12.77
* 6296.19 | 13.87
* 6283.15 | 13.99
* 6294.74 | 13.29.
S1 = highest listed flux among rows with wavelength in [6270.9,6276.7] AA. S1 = 14.87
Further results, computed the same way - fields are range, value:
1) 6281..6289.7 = 14.51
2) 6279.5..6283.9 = 14.53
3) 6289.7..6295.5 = 15.35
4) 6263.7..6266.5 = 14.29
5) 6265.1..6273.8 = 15.13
